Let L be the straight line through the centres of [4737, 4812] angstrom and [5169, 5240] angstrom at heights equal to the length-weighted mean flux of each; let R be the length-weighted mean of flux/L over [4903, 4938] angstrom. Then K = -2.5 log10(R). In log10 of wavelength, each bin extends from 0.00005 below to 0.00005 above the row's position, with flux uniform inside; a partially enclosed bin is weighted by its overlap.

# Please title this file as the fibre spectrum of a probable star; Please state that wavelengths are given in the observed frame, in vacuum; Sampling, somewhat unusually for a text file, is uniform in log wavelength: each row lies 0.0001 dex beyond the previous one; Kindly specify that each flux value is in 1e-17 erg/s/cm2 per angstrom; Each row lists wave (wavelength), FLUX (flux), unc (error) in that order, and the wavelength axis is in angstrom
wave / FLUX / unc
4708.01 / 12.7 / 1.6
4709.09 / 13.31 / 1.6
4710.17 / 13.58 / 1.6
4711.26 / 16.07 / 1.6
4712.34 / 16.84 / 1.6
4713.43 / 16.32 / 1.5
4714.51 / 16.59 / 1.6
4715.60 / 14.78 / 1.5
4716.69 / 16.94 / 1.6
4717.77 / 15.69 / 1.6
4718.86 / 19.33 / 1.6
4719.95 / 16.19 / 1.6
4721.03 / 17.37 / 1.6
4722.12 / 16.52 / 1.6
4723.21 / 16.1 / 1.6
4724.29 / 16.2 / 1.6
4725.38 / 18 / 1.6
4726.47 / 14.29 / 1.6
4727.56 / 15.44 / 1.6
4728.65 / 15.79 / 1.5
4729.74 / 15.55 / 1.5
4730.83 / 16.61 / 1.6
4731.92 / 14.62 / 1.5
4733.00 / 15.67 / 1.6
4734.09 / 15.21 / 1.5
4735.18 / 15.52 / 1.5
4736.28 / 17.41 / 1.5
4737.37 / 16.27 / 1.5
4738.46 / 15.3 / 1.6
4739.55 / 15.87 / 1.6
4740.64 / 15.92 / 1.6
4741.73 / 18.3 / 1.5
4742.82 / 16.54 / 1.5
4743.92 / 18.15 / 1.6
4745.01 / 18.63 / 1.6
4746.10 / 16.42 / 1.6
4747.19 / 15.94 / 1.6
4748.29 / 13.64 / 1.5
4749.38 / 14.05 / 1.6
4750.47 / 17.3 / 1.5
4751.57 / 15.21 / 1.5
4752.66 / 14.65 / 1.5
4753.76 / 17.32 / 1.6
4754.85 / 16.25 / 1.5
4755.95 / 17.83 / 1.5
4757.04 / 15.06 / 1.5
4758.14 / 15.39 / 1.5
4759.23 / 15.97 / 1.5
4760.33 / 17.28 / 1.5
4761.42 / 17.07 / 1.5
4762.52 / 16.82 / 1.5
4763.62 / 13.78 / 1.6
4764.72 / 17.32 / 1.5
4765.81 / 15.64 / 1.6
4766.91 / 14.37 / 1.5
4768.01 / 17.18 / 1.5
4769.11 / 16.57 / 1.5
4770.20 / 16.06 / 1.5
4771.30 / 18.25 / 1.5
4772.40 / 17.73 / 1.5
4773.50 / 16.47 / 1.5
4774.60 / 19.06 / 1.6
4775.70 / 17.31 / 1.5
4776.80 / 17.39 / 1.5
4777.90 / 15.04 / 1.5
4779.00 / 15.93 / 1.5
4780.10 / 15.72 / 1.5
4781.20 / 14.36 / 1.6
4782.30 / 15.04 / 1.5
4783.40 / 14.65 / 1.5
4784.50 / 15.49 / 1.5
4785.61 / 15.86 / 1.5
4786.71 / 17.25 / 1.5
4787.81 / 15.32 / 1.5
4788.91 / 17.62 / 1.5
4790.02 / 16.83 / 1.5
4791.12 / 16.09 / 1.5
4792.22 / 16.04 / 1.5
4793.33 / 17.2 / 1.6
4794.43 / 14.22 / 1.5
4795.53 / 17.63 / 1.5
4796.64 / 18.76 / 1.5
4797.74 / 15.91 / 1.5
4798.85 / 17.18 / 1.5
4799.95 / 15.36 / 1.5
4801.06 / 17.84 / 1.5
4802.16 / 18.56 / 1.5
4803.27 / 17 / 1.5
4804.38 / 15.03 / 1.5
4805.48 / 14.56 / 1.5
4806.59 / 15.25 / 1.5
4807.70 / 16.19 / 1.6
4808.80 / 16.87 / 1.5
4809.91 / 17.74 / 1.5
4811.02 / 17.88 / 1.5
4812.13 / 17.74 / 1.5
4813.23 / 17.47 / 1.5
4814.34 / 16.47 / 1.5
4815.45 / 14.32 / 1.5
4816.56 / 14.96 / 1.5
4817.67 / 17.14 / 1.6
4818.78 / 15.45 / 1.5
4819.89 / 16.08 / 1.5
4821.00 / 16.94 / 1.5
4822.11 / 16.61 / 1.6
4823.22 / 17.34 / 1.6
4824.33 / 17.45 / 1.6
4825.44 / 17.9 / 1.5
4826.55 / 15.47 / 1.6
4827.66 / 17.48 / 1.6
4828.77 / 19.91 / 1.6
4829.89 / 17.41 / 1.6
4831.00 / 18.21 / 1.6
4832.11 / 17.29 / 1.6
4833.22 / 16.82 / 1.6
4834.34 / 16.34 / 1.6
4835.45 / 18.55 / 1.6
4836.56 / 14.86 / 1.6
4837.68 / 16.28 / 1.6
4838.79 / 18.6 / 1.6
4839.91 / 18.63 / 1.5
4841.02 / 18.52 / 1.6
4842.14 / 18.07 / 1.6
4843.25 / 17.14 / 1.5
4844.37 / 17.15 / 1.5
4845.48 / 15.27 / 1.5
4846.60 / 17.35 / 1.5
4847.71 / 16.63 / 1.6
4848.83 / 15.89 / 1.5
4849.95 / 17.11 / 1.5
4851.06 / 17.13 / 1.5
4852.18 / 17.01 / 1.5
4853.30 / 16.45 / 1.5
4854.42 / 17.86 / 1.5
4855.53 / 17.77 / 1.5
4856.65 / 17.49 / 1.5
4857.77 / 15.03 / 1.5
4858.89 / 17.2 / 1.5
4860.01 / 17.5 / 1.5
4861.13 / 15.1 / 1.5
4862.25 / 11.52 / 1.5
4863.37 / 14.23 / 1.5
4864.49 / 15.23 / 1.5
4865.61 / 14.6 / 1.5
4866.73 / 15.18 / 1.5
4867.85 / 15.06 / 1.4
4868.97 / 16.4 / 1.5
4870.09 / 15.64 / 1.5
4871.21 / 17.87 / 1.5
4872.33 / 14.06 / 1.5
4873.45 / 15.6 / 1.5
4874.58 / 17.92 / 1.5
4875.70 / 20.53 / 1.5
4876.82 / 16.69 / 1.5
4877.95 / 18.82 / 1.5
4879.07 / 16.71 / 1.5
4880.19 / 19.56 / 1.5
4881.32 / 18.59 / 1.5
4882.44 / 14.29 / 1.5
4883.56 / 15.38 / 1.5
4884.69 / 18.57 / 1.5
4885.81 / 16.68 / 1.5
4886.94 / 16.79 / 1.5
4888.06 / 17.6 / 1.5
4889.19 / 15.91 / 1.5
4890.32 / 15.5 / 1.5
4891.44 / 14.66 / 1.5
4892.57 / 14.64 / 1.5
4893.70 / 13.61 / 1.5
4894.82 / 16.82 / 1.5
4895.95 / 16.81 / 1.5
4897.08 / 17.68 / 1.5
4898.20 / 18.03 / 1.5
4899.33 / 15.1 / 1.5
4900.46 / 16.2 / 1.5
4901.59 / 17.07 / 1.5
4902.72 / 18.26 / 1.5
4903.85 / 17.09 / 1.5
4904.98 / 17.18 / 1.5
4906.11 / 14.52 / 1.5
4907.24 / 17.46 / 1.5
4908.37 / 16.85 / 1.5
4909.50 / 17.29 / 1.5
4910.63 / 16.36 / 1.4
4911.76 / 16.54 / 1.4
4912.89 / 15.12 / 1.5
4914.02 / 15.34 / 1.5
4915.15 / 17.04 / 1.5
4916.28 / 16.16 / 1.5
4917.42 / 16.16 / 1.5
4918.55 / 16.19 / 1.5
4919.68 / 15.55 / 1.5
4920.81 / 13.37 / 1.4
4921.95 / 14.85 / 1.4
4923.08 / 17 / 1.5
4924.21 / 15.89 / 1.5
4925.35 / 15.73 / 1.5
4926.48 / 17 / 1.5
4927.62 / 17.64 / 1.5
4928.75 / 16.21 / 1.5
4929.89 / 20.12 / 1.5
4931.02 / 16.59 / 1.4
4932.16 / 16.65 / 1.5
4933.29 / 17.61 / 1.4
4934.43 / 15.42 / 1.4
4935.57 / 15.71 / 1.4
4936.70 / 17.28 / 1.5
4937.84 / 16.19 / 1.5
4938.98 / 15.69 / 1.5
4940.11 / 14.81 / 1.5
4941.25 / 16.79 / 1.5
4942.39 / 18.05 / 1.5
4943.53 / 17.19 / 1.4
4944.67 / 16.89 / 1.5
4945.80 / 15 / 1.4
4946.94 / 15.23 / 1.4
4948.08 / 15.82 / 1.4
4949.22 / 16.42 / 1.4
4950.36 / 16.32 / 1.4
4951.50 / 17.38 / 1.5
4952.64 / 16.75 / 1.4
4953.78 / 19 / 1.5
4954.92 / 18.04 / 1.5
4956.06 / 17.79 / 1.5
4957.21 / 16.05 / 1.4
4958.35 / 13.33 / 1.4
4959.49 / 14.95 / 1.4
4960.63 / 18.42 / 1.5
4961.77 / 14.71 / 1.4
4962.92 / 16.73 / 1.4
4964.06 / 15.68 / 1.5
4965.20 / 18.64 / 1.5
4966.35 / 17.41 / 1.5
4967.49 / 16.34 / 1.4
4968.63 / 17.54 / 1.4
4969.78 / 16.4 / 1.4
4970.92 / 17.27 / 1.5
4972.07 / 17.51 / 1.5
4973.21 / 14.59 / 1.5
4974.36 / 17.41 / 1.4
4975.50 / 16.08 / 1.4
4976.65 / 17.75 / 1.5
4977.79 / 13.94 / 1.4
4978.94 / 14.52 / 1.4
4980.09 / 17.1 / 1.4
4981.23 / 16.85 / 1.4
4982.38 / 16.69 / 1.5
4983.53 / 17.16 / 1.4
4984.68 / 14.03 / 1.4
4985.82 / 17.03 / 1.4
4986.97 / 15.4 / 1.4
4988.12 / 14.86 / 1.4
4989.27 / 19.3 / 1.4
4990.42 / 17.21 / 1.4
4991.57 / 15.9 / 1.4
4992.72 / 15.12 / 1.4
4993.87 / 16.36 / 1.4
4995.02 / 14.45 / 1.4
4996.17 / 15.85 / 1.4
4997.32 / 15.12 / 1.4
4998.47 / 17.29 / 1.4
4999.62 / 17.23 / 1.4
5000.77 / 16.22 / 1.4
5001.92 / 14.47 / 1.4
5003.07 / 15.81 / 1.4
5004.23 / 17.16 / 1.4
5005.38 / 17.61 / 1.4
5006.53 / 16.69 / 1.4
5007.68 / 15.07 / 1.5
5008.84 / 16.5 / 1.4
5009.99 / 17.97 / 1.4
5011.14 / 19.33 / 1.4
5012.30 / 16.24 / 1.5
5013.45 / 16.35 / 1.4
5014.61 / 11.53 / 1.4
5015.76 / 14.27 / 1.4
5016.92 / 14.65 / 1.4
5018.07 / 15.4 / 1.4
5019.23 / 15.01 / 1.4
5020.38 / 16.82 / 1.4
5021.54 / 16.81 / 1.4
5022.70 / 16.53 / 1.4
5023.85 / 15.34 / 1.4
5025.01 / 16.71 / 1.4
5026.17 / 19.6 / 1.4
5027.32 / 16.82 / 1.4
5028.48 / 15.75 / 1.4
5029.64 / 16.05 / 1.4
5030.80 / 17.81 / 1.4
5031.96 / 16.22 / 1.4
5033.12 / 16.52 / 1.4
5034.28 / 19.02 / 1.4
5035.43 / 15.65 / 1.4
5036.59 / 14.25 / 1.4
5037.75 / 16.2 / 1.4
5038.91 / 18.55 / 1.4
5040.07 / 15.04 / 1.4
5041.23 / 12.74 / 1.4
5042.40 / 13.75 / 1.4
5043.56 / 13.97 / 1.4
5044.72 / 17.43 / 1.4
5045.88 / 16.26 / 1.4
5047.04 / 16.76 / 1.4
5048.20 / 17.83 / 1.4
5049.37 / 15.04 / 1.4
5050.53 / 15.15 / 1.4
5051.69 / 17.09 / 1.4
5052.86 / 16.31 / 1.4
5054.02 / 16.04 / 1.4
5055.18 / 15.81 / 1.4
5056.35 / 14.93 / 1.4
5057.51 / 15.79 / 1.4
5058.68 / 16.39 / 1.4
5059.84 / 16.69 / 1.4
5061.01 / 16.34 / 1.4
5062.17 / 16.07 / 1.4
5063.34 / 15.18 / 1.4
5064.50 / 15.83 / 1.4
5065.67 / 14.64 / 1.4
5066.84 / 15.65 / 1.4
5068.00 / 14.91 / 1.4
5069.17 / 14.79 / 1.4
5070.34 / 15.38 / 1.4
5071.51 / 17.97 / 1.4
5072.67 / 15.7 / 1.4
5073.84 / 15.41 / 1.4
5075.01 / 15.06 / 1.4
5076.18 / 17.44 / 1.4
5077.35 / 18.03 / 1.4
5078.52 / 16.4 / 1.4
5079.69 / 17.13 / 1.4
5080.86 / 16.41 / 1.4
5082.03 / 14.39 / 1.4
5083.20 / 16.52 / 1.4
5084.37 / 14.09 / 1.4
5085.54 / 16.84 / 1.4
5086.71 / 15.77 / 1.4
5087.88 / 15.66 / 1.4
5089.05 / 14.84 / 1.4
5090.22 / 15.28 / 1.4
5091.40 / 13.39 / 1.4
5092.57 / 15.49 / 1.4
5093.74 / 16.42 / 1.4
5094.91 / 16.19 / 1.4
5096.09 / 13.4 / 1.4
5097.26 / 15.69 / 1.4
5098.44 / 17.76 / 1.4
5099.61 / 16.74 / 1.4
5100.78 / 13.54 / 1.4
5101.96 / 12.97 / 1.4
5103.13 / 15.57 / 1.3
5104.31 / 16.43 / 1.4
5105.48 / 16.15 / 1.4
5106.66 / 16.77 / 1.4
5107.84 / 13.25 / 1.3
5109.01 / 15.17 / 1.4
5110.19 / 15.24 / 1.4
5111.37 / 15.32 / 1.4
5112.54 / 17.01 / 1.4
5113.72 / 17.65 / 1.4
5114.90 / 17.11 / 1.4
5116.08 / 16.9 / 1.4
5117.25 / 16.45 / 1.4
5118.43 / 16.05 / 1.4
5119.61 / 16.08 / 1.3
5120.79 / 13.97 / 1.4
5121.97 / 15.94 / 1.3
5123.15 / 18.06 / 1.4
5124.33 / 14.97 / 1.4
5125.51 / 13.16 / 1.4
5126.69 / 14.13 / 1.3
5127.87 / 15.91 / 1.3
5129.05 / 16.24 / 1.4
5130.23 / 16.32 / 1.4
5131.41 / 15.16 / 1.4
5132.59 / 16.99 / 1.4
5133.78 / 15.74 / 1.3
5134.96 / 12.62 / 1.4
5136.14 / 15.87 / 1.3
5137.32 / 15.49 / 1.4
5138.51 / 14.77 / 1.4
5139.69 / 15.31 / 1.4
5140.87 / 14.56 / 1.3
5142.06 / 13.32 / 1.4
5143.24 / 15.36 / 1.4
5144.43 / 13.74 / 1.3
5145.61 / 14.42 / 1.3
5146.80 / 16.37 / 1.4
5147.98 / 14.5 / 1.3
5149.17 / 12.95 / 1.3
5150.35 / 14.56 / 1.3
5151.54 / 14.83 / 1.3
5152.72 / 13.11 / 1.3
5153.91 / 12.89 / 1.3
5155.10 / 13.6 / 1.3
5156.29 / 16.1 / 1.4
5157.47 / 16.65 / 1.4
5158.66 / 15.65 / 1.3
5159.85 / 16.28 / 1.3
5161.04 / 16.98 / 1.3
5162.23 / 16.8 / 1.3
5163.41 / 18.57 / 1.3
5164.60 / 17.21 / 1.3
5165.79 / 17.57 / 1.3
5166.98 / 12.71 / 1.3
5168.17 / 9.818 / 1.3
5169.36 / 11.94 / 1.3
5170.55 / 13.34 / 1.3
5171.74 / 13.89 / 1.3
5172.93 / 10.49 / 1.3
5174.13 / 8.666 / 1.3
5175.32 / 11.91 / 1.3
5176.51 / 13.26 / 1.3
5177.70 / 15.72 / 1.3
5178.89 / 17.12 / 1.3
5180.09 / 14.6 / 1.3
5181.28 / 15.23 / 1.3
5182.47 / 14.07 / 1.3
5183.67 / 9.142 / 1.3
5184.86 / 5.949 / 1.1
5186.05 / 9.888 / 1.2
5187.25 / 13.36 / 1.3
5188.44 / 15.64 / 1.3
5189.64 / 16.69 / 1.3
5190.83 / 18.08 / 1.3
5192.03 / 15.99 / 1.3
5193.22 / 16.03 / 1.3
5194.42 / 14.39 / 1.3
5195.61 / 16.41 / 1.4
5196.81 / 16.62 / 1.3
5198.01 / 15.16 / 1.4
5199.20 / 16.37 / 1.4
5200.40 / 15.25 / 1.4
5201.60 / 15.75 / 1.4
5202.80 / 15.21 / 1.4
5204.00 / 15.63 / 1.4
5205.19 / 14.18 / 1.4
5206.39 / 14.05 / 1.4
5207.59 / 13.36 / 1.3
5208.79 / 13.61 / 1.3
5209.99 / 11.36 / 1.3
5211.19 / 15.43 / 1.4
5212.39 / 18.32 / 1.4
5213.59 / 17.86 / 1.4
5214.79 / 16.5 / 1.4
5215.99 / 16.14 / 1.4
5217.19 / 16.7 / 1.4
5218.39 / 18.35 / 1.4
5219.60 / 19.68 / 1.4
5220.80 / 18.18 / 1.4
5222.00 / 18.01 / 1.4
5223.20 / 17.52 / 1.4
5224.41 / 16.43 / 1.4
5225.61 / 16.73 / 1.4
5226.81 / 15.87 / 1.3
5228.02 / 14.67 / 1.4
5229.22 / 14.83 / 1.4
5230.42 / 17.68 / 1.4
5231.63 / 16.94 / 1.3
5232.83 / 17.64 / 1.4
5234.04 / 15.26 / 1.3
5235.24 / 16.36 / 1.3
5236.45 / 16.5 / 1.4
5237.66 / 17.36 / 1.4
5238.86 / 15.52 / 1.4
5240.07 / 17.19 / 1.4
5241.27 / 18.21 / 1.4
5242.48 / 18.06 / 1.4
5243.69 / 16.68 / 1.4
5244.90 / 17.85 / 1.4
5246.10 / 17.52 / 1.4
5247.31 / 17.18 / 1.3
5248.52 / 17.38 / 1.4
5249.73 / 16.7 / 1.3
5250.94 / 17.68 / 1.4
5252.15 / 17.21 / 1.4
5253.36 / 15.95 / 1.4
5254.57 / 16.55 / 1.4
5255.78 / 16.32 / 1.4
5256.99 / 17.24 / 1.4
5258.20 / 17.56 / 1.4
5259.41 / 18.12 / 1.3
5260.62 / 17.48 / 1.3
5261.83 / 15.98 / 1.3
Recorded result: -0.03 mag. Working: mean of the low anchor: 16.4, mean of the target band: 16.4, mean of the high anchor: 15.2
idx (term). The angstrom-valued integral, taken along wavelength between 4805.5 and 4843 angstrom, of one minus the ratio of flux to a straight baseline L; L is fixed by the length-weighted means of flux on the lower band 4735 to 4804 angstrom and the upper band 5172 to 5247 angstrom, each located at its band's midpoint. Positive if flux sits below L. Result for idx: -1.69 angstrom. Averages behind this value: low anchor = 16.4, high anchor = 15.5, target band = 17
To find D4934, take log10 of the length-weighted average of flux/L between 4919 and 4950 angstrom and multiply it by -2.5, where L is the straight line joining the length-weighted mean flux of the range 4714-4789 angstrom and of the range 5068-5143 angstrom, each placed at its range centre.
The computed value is -0.03 mag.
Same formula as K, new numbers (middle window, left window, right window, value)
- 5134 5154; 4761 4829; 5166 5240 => 0.06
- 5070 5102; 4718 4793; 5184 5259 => 0.03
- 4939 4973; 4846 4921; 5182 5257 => -0.02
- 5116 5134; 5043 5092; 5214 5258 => 0.04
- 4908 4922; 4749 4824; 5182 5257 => 0.02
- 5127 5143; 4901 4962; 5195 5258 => 0.08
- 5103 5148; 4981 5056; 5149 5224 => -0.01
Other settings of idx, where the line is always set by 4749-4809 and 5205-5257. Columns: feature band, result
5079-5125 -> 2.2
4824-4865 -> -1.3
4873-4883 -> -0.8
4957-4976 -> 0.0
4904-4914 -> 0.0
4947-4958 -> -0.3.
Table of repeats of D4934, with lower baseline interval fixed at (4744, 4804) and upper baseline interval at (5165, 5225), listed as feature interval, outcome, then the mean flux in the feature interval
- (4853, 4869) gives 0.02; 15.7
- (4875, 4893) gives -0.07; 17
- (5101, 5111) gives 0.00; 15.1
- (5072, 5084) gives -0.07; 16.2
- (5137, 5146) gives 0.03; 14.6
